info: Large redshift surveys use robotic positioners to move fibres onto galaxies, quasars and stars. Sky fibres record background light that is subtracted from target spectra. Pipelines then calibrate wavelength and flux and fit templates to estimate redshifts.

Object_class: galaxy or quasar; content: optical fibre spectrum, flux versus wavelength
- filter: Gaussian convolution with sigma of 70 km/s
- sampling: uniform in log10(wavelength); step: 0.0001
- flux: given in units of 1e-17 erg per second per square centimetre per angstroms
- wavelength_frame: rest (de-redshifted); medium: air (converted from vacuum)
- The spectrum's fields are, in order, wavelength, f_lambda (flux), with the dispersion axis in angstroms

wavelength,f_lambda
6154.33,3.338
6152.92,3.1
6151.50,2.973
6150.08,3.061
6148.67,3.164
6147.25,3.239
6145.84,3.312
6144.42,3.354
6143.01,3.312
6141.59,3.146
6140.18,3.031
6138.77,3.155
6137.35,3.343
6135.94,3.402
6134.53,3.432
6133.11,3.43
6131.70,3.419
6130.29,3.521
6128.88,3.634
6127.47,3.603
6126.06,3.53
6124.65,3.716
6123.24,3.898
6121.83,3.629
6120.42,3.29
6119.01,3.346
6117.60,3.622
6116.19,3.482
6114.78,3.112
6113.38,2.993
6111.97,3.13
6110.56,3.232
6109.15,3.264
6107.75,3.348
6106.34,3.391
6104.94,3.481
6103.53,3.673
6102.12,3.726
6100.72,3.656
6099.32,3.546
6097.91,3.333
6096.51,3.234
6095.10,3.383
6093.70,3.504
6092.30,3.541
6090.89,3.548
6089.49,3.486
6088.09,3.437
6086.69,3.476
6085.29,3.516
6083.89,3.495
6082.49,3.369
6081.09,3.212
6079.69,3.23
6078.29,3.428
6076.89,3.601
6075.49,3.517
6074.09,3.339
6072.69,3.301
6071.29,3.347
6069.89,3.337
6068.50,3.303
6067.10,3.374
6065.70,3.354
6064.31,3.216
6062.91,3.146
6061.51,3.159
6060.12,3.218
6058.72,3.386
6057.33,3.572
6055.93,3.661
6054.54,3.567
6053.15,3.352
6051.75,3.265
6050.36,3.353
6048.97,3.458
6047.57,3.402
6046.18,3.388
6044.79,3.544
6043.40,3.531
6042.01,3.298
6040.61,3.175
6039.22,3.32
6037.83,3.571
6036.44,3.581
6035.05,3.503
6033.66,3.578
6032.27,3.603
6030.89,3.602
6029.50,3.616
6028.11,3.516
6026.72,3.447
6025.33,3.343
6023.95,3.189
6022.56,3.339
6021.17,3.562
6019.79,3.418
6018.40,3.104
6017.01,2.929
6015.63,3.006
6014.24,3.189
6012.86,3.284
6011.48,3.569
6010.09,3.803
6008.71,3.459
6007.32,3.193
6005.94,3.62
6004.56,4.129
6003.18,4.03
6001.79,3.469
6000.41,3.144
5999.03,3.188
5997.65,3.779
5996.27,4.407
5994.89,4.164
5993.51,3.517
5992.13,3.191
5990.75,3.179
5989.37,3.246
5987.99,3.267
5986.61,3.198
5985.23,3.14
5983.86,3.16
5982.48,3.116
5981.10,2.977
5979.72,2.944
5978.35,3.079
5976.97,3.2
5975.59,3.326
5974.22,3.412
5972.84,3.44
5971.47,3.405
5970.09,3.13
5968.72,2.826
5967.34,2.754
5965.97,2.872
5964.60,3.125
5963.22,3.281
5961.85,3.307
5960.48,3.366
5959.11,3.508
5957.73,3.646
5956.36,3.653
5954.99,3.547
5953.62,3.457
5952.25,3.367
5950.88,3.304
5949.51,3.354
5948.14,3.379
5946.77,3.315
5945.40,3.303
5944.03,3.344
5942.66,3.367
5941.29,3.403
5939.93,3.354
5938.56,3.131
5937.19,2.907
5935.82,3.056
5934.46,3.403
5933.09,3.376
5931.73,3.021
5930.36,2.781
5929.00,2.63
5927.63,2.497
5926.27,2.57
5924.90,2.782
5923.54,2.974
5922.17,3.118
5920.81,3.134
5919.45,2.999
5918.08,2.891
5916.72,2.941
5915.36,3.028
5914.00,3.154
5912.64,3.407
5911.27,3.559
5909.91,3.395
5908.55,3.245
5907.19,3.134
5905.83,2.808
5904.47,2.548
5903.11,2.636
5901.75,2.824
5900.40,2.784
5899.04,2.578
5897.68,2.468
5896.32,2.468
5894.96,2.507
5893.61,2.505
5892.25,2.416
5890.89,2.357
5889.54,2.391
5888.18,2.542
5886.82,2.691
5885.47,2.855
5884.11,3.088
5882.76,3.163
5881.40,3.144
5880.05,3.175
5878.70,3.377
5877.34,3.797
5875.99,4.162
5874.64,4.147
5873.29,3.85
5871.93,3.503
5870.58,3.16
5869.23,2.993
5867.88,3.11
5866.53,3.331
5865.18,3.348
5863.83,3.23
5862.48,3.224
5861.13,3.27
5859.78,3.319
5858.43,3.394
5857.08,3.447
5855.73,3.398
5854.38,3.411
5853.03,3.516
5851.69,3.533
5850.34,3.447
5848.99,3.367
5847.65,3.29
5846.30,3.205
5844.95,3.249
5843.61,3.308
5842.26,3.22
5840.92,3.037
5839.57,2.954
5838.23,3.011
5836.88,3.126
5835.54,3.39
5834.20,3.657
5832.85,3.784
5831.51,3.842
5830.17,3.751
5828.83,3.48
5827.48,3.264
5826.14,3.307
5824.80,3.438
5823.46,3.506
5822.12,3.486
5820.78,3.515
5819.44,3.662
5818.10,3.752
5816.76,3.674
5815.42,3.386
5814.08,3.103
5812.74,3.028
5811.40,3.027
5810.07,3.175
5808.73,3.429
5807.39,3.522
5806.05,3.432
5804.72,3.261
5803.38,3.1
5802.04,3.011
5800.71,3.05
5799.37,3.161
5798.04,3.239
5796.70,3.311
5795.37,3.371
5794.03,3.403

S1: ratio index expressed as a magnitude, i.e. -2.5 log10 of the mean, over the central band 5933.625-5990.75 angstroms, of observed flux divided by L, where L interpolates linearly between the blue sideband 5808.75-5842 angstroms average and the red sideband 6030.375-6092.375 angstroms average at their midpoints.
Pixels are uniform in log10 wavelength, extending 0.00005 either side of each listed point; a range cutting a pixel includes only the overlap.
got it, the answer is 0.049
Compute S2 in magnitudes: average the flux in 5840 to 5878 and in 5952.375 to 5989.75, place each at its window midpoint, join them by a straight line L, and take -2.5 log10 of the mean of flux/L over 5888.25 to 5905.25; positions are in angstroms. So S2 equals 0.30 mag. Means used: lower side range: 3.4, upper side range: 3.24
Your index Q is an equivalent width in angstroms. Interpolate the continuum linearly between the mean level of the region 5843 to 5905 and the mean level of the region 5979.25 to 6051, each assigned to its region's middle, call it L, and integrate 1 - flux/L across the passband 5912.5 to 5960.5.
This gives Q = 1.17 angstroms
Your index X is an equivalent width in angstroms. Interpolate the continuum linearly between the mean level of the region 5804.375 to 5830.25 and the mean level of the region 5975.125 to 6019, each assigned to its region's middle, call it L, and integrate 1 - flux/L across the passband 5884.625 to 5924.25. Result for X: 6.4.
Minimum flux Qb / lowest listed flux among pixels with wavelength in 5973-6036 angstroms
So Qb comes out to 2.929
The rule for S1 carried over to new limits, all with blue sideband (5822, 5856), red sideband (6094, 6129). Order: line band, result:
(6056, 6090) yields 0.02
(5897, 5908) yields 0.24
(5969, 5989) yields 0.07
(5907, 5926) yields 0.10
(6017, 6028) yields 0.03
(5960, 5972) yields 0.10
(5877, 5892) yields 0.16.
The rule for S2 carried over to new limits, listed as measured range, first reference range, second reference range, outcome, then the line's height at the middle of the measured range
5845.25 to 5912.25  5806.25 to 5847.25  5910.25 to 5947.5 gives 0.04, 3.23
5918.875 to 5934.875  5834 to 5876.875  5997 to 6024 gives 0.16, 3.39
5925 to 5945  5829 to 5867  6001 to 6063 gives 0.11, 3.4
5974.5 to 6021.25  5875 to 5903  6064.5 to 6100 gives -0.07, 3.17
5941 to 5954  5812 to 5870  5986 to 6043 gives 0.02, 3.42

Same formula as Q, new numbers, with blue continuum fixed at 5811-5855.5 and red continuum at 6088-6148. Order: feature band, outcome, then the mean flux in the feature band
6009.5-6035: 0.1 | 3.4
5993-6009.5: -1.3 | 3.68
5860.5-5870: 0.5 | 3.22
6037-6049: 0.0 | 3.41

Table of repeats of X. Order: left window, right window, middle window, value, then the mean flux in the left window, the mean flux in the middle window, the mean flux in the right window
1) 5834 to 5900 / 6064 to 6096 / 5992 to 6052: -2.5 angstroms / 3.16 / 3.48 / 3.41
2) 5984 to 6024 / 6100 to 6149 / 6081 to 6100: -0.2 angstroms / 3.44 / 3.44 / 3.4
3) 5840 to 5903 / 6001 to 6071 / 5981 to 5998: -0.4 angstroms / 3.14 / 3.42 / 3.42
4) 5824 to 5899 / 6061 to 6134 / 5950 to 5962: -0.6 angstroms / 3.22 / 3.47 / 3.42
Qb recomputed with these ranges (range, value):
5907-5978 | 2.497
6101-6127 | 2.993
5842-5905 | 2.357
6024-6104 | 3.146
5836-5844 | 2.954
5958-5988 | 2.754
